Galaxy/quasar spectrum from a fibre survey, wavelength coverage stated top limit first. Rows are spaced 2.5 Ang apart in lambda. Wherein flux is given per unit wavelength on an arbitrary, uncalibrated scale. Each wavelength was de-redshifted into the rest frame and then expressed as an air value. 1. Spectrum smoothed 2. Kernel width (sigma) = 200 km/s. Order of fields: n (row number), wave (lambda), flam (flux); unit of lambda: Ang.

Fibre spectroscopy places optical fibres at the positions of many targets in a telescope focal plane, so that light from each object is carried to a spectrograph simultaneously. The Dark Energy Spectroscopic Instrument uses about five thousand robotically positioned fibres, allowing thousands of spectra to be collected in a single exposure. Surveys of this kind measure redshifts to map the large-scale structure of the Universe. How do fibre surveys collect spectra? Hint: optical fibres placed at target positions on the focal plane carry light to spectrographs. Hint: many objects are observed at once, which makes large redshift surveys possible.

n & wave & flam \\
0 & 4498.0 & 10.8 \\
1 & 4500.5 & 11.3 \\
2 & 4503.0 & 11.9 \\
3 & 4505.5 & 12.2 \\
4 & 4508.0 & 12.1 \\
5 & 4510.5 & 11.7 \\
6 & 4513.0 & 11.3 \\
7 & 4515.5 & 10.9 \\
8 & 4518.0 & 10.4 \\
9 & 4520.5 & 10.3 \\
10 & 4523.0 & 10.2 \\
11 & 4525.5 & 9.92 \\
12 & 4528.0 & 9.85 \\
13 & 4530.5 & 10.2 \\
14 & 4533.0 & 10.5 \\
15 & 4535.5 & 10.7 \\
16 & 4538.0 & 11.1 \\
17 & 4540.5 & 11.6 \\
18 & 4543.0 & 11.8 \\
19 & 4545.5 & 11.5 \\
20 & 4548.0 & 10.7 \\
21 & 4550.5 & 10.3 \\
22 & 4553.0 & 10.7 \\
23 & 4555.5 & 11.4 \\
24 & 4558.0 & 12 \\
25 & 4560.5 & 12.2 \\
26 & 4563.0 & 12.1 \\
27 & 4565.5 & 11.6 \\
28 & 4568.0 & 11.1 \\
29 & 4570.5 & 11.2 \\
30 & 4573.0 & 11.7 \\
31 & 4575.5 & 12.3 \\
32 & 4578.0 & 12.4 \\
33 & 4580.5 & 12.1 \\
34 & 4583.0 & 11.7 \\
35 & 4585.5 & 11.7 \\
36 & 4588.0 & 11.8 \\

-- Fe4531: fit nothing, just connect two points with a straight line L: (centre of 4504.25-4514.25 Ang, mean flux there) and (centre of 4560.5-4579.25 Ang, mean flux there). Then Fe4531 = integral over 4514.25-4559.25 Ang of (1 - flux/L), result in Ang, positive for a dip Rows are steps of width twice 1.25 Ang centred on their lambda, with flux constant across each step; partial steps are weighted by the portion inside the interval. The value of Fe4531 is 3.9 Ang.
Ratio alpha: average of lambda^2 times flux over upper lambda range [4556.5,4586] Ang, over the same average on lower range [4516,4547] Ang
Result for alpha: 1.13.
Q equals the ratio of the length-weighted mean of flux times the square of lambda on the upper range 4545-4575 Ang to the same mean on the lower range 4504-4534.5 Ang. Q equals 1.07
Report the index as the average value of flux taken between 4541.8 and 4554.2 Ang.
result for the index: 11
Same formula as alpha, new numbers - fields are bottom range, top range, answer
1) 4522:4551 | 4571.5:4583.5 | 1.14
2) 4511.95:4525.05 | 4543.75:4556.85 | 1.05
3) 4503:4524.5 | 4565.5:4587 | 1.08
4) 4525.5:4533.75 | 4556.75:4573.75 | 1.17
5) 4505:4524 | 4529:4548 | 1.00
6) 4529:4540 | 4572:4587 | 1.15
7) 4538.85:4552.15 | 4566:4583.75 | 1.07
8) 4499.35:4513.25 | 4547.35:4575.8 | 0.99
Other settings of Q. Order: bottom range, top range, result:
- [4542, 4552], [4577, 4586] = 1.10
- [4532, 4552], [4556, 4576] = 1.08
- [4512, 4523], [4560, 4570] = 1.12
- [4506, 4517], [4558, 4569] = 1.05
